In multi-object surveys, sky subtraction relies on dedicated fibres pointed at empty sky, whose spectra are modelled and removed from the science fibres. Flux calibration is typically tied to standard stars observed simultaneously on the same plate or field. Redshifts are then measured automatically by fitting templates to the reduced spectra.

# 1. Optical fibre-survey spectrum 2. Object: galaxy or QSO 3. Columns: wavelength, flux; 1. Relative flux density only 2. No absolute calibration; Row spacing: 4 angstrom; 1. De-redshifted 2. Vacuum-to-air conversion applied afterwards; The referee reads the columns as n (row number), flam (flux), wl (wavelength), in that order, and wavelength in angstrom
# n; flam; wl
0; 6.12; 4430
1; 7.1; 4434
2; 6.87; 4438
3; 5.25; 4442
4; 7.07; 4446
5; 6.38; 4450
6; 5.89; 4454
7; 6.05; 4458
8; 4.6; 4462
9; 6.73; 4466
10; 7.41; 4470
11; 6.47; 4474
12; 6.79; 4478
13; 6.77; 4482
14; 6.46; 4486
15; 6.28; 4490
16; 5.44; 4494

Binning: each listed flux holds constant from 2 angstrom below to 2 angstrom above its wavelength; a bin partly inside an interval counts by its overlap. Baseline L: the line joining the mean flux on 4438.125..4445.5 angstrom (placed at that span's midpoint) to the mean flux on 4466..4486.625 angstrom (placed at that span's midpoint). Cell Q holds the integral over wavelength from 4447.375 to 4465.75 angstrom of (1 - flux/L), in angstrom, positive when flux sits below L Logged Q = 1.39 angstrom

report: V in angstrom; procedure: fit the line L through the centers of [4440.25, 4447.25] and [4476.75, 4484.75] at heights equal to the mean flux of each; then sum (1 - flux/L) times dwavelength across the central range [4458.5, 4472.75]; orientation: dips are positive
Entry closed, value 0.55 angstrom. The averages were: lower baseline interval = 6.09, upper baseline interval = 6.75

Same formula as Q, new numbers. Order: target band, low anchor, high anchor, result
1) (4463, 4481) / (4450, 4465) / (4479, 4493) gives -1.88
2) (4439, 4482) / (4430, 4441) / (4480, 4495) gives 1.20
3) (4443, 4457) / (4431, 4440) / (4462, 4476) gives 0.85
